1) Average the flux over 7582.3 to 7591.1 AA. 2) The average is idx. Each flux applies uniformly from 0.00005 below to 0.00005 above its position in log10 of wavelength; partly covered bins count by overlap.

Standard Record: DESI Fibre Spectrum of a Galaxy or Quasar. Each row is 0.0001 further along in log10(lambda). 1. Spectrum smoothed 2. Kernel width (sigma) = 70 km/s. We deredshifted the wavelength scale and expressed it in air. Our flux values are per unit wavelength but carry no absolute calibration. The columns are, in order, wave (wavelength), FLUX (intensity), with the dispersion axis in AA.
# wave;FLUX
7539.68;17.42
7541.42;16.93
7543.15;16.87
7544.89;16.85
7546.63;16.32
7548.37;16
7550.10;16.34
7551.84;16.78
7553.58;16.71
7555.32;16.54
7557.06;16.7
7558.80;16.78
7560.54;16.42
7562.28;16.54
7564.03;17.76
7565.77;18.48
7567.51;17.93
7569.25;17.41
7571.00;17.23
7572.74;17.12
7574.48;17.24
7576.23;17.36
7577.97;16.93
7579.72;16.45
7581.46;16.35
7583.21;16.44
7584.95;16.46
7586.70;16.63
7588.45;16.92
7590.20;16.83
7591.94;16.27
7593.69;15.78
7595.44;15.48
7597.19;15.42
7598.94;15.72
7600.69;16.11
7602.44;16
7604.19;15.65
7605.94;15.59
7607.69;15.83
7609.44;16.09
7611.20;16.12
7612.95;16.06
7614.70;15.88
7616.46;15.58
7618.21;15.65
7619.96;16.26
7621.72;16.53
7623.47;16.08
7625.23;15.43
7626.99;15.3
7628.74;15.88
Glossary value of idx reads 16.7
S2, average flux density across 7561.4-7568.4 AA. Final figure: 17.7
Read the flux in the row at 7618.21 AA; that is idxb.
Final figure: 15.65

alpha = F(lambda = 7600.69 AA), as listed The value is 16.11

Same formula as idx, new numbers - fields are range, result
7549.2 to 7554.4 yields 16.6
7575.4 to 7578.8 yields 17.2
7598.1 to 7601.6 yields 15.9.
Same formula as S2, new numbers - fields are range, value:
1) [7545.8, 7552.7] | 16.4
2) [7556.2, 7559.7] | 16.7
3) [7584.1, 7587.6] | 16.5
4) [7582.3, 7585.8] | 16.5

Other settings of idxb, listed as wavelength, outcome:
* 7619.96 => 16.26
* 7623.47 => 16.08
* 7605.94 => 15.59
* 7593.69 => 15.78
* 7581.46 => 16.35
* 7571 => 17.23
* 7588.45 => 16.92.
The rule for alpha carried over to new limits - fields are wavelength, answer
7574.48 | 17.24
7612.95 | 16.06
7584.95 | 16.46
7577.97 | 16.93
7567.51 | 17.93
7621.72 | 16.53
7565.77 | 18.48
